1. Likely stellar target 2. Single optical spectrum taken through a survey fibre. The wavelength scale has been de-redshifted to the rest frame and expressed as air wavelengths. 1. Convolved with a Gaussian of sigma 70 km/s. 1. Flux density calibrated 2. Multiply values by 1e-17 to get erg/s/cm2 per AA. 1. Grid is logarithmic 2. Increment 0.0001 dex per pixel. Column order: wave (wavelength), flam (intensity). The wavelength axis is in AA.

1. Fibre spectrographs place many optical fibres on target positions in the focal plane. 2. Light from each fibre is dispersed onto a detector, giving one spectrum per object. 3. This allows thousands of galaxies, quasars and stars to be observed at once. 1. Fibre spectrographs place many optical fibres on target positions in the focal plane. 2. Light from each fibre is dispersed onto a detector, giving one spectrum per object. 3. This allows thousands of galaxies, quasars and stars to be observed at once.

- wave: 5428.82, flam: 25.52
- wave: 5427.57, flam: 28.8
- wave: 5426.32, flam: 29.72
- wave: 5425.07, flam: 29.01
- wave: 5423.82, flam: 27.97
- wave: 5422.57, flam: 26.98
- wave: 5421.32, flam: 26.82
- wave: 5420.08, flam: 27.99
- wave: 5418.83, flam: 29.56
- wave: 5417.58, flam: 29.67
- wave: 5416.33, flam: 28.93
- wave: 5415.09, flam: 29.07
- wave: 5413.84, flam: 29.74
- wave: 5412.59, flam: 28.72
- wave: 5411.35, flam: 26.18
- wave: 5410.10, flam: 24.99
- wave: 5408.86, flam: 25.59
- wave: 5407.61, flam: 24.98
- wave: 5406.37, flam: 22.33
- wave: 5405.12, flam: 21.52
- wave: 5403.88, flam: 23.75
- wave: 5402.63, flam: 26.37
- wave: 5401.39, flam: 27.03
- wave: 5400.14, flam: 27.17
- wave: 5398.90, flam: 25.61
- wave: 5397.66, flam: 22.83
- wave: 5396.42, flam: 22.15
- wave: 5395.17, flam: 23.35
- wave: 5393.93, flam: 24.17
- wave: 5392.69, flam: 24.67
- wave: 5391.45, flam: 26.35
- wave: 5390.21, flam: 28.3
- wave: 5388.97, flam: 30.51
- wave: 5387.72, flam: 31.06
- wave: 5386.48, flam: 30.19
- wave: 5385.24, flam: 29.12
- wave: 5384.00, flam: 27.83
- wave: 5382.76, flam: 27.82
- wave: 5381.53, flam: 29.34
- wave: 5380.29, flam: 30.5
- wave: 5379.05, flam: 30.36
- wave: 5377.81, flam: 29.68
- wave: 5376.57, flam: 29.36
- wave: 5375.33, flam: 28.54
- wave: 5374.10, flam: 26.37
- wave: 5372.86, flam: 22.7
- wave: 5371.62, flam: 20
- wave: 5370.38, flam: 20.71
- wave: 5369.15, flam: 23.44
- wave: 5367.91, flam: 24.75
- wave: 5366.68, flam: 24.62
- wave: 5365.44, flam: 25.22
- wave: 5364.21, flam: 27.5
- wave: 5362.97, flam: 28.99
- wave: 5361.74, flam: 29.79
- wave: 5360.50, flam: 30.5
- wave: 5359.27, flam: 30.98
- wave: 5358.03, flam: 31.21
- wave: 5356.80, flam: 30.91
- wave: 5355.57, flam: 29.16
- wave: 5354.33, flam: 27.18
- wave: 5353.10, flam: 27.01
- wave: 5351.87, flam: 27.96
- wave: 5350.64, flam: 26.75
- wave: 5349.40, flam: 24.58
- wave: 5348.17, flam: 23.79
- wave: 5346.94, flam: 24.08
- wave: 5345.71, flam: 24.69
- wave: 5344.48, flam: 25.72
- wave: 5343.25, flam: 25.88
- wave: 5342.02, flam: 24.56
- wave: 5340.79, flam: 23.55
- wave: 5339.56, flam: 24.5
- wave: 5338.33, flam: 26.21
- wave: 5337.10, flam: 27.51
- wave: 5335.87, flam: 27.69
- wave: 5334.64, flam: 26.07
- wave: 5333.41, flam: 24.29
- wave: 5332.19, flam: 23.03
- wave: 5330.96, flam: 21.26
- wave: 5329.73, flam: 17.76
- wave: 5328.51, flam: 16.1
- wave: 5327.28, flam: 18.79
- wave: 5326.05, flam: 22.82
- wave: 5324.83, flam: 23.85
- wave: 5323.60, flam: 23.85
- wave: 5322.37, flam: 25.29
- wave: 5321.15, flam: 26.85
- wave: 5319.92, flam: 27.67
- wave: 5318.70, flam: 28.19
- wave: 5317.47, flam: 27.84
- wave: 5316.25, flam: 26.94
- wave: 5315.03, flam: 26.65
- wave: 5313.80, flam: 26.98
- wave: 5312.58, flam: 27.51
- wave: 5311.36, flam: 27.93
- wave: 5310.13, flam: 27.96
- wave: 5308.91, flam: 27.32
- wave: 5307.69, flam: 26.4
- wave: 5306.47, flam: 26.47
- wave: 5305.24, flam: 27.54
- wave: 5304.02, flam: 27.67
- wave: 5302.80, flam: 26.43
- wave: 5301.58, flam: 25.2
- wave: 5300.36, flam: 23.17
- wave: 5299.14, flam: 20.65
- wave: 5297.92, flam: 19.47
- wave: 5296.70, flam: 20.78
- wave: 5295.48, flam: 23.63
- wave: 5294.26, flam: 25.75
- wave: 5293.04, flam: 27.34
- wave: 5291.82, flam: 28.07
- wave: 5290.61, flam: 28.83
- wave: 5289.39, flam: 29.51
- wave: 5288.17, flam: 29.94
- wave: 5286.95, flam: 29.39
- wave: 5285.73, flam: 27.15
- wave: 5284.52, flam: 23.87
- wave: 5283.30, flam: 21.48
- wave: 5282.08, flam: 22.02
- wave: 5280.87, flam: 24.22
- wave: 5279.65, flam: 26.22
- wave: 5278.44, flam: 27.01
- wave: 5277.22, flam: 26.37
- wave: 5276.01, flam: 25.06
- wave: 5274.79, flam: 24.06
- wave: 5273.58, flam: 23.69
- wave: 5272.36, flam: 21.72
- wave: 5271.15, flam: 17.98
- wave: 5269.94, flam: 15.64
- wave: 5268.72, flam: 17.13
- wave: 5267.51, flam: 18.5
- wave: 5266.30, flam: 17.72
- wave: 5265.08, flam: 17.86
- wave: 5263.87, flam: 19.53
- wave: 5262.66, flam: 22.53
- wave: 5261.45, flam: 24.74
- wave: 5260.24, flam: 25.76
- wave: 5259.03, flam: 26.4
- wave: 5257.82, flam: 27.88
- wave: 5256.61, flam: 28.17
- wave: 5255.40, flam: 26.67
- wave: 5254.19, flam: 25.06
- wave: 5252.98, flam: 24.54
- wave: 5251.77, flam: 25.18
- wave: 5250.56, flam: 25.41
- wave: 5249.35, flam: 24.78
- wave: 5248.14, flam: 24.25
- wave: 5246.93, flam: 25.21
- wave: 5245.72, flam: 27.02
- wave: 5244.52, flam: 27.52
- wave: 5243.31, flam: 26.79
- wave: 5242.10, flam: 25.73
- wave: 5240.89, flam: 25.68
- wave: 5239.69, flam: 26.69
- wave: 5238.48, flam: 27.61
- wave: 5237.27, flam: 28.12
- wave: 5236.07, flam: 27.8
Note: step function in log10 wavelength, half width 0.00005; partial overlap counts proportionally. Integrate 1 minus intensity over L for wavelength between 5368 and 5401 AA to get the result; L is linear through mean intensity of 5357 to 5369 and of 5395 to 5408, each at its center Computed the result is -0.8 AA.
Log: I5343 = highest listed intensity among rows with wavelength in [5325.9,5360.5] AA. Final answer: 31.21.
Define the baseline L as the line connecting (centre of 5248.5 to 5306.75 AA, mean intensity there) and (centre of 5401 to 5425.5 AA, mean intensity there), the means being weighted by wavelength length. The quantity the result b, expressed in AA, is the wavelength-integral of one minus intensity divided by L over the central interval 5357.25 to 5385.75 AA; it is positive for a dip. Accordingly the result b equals -1.5 AA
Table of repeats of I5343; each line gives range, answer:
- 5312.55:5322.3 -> 28.19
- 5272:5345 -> 29.94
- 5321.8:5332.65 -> 25.29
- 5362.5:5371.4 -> 28.99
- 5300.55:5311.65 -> 27.96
